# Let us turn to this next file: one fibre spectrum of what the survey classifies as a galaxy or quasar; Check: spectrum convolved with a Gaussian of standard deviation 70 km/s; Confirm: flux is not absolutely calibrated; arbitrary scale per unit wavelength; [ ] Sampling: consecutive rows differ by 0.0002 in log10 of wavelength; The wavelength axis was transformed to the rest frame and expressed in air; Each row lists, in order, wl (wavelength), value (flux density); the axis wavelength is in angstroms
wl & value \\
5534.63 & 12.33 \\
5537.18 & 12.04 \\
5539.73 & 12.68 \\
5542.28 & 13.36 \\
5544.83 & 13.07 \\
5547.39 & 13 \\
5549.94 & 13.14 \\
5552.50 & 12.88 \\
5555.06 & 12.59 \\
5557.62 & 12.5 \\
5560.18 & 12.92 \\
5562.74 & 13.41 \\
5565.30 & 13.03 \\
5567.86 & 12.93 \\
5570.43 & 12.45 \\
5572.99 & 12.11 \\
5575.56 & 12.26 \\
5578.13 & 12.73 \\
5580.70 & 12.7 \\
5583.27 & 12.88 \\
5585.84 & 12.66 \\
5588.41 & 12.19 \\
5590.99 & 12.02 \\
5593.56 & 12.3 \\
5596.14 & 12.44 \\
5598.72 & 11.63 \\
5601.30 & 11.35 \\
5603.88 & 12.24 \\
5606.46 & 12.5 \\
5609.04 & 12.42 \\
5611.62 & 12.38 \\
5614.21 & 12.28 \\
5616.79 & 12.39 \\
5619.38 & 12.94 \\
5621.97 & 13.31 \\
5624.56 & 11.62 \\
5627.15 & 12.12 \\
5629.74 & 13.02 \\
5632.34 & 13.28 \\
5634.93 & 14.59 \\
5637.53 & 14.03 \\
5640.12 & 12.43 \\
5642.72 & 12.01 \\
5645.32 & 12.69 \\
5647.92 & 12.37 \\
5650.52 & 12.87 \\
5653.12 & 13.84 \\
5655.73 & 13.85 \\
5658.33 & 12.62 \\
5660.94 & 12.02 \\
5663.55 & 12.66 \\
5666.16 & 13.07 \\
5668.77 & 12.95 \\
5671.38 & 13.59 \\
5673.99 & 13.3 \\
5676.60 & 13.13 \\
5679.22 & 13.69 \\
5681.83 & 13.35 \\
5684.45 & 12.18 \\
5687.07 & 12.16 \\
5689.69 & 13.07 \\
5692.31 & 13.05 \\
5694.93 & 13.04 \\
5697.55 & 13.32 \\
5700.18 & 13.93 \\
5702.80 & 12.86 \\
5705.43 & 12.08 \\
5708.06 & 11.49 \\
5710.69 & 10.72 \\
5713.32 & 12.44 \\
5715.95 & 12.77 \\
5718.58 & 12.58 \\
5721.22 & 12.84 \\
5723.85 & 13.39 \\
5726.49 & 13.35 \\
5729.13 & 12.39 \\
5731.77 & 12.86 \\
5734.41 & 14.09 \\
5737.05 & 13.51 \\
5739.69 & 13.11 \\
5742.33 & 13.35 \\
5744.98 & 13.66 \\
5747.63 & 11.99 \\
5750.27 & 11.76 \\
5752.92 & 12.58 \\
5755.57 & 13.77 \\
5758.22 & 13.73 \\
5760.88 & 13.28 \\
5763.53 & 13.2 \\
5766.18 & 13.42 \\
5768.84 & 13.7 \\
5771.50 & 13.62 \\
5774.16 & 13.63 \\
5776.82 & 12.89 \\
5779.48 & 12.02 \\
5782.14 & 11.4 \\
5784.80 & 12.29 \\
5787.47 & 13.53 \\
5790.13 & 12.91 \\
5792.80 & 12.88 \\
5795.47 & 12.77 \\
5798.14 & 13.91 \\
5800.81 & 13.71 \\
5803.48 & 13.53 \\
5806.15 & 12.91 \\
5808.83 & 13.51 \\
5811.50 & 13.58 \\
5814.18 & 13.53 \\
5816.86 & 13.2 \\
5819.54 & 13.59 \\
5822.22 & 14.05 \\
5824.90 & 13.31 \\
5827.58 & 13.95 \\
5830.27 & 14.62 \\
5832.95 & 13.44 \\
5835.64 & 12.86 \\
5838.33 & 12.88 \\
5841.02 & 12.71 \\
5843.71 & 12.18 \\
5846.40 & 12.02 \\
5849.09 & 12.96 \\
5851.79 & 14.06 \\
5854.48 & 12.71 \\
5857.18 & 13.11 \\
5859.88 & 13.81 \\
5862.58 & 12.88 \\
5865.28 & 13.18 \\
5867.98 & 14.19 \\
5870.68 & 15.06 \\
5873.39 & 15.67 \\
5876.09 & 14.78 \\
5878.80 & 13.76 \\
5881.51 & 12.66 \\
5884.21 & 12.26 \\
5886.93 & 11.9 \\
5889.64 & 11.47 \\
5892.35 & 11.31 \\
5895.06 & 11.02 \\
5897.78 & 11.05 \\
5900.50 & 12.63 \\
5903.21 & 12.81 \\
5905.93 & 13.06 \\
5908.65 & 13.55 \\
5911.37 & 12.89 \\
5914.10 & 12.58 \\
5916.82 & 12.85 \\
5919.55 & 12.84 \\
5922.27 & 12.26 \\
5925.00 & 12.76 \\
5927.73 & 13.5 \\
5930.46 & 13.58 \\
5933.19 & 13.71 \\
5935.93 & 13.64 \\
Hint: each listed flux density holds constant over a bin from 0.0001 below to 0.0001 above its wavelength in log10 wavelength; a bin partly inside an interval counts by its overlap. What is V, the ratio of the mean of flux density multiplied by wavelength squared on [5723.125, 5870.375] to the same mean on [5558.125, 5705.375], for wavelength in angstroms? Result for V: 1.1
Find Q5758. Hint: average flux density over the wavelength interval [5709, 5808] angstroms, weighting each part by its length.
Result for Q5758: 13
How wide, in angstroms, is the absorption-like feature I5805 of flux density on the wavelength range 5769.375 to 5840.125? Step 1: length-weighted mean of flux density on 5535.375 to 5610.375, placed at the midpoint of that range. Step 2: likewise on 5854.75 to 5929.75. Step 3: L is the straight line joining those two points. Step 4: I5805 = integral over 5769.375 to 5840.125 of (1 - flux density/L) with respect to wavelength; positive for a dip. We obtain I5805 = -2.22 angstroms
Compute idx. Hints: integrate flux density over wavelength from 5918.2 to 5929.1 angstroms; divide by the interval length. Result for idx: 12.8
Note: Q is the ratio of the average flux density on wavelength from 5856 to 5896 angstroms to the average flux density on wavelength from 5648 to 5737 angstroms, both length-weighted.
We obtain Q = 1.0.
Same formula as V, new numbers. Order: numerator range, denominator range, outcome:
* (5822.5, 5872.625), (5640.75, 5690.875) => 1.10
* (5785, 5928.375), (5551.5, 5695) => 1.12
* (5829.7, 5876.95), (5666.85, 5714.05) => 1.11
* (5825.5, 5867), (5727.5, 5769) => 1.04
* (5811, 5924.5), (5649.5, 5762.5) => 1.07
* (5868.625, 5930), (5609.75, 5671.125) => 1.10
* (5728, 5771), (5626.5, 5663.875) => 1.05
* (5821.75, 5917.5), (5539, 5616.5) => 1.15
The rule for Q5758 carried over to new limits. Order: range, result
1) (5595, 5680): 12.8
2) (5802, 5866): 13.3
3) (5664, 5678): 13.2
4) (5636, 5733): 12.8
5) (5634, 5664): 13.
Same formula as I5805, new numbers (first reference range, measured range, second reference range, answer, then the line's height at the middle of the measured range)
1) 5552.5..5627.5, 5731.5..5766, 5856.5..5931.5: -1.16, 12.7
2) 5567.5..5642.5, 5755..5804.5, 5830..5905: -1.25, 12.8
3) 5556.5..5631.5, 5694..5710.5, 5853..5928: 0.01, 12.6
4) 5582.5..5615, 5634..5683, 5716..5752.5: -2.08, 12.6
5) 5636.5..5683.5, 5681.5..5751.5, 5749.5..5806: 1.41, 13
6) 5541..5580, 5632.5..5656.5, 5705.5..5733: -1.03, 12.6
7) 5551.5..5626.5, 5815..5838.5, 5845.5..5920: -1.27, 12.9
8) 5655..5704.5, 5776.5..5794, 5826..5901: 0.67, 13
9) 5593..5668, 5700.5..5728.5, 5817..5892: 0.88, 12.9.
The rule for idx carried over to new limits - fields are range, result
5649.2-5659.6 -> 13.3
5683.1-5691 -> 12.5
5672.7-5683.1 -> 13.4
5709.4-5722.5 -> 12.3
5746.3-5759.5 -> 12.8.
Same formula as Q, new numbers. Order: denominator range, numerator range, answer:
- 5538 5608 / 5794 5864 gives 1.06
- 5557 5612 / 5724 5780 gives 1.06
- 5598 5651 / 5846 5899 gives 1.03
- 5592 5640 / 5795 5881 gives 1.07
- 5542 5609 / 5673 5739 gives 1.02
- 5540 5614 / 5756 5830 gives 1.06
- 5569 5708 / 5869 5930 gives 1.01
